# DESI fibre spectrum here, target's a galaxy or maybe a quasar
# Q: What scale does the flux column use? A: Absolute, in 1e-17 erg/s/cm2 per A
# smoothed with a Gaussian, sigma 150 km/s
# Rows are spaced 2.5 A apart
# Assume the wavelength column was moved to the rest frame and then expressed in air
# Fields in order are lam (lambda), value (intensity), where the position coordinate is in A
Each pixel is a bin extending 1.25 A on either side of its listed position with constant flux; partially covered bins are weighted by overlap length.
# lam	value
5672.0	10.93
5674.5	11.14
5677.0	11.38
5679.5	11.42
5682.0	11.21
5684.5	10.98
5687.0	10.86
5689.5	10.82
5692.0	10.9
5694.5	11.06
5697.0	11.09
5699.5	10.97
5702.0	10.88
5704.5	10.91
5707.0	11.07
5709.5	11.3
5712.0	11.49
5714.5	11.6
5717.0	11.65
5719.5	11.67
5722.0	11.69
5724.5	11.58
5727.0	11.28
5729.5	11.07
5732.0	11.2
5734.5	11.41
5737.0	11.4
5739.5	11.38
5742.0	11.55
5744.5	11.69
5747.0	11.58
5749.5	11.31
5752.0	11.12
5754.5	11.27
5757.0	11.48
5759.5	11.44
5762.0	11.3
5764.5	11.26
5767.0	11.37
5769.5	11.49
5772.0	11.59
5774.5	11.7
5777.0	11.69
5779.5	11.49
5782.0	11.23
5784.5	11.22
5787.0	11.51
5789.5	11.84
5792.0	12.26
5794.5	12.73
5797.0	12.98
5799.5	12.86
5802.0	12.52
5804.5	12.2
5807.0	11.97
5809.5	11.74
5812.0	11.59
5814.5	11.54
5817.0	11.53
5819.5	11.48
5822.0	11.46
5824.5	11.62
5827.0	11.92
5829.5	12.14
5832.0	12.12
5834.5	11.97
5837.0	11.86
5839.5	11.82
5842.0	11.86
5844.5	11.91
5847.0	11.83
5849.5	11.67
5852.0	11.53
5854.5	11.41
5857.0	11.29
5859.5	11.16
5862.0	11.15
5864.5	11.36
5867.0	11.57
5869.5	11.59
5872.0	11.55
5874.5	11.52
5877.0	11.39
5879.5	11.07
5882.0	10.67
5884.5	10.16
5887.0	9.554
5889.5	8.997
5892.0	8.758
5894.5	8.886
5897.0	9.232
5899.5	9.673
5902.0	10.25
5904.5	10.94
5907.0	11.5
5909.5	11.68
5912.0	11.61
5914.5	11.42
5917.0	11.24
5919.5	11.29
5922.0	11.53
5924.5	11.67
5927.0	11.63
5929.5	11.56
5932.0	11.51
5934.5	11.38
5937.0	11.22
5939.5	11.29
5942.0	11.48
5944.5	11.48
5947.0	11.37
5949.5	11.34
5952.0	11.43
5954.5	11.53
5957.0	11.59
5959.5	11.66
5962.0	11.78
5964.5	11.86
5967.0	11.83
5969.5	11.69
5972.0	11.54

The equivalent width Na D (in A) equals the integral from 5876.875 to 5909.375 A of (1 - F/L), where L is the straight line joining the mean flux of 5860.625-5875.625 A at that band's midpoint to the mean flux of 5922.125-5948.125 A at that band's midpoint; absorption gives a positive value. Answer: 3.87 A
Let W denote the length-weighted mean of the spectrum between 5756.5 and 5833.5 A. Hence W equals 11.8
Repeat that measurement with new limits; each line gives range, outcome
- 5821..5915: 11.1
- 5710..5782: 11.4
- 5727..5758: 11.4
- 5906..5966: 11.5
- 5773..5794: 11.7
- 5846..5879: 11.5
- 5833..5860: 11.7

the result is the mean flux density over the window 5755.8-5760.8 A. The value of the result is 11.5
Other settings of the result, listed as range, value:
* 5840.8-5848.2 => 11.9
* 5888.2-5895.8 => 8.89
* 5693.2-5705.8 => 11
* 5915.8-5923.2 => 11.4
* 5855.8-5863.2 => 11.2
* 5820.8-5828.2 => 11.7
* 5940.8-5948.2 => 11.4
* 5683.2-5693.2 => 10.9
